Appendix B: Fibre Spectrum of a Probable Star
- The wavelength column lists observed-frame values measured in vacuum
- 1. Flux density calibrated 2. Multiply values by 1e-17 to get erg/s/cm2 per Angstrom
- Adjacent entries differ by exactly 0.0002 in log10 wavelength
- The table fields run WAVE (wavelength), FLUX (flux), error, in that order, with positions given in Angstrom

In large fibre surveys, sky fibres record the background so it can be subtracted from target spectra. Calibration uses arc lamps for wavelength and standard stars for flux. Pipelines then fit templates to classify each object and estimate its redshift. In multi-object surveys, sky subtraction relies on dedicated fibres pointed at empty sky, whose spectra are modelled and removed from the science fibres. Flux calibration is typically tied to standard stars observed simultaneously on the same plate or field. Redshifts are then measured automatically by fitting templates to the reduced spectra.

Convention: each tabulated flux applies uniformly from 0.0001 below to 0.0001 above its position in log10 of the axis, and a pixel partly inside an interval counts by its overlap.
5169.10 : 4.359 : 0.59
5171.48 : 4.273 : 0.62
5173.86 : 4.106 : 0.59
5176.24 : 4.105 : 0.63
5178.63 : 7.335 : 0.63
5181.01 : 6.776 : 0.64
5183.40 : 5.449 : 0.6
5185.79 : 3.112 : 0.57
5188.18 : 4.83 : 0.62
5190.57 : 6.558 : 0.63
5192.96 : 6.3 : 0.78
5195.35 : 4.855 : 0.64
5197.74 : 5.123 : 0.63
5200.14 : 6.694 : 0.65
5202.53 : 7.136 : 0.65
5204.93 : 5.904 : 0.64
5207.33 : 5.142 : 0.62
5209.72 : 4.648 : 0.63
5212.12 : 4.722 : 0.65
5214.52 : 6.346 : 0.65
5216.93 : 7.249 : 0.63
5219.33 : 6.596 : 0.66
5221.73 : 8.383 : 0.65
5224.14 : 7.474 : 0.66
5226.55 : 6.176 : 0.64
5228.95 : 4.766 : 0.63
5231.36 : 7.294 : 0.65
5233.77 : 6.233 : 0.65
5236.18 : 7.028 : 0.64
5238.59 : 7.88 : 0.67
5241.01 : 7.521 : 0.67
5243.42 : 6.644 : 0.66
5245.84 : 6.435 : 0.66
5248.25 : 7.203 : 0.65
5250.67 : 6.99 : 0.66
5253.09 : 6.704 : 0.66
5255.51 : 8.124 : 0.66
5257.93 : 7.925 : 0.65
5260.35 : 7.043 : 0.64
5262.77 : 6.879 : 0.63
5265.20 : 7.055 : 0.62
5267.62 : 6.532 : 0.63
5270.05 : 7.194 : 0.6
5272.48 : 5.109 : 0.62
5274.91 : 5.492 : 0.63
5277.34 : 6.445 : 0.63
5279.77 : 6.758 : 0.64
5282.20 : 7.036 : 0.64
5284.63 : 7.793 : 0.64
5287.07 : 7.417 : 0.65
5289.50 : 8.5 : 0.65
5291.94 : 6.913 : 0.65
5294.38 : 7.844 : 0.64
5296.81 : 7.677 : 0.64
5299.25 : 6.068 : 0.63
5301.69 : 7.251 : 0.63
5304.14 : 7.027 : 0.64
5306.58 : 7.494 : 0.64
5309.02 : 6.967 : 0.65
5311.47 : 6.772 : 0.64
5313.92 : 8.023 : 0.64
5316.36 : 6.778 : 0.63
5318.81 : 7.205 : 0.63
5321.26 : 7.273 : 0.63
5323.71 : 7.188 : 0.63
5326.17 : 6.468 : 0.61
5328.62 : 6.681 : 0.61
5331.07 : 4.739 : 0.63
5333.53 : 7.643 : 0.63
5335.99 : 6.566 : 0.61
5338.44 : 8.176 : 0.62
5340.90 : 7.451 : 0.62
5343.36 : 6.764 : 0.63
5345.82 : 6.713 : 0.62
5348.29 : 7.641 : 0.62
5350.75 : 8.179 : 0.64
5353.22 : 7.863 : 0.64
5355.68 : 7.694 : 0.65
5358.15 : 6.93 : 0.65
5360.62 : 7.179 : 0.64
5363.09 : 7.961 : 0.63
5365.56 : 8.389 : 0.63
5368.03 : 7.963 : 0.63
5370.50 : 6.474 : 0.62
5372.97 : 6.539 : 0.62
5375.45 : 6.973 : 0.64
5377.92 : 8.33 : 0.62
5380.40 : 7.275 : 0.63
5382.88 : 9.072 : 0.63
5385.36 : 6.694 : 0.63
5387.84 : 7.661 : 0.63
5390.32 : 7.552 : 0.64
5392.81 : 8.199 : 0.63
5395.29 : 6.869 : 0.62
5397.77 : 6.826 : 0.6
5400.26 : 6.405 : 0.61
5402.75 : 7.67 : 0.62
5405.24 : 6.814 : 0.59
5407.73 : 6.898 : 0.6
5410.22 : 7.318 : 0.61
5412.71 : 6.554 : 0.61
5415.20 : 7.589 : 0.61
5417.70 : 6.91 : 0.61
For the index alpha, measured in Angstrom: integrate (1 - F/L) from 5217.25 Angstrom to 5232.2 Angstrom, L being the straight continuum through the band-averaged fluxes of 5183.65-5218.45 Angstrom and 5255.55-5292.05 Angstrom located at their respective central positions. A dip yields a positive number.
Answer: -1.8 Angstrom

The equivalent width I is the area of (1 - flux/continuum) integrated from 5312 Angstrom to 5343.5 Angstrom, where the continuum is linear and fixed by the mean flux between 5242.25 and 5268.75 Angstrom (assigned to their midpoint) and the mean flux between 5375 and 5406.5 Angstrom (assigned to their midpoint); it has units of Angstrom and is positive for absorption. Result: 1.08 Angstrom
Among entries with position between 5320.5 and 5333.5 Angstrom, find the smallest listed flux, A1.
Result 4.739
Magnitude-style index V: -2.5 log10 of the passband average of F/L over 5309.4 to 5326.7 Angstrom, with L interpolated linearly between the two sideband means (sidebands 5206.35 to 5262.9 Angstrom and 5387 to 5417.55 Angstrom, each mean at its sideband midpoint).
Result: -0.03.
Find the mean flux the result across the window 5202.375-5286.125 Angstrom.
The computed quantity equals 6.68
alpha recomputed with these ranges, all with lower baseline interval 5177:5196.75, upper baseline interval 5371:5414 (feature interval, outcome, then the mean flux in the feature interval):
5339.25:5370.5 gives -2.5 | 7.53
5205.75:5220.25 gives 0.1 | 5.77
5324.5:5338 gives 0.4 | 6.55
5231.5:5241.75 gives -2.0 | 7.16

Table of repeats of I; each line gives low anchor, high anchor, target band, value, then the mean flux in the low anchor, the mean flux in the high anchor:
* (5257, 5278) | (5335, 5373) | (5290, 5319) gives -1.0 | 6.62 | 7.44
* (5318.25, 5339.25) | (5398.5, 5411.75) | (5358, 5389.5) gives -2.6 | 6.85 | 7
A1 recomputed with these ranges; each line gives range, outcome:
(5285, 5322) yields 6.068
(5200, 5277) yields 4.648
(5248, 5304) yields 5.109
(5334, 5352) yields 6.566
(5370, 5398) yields 6.474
